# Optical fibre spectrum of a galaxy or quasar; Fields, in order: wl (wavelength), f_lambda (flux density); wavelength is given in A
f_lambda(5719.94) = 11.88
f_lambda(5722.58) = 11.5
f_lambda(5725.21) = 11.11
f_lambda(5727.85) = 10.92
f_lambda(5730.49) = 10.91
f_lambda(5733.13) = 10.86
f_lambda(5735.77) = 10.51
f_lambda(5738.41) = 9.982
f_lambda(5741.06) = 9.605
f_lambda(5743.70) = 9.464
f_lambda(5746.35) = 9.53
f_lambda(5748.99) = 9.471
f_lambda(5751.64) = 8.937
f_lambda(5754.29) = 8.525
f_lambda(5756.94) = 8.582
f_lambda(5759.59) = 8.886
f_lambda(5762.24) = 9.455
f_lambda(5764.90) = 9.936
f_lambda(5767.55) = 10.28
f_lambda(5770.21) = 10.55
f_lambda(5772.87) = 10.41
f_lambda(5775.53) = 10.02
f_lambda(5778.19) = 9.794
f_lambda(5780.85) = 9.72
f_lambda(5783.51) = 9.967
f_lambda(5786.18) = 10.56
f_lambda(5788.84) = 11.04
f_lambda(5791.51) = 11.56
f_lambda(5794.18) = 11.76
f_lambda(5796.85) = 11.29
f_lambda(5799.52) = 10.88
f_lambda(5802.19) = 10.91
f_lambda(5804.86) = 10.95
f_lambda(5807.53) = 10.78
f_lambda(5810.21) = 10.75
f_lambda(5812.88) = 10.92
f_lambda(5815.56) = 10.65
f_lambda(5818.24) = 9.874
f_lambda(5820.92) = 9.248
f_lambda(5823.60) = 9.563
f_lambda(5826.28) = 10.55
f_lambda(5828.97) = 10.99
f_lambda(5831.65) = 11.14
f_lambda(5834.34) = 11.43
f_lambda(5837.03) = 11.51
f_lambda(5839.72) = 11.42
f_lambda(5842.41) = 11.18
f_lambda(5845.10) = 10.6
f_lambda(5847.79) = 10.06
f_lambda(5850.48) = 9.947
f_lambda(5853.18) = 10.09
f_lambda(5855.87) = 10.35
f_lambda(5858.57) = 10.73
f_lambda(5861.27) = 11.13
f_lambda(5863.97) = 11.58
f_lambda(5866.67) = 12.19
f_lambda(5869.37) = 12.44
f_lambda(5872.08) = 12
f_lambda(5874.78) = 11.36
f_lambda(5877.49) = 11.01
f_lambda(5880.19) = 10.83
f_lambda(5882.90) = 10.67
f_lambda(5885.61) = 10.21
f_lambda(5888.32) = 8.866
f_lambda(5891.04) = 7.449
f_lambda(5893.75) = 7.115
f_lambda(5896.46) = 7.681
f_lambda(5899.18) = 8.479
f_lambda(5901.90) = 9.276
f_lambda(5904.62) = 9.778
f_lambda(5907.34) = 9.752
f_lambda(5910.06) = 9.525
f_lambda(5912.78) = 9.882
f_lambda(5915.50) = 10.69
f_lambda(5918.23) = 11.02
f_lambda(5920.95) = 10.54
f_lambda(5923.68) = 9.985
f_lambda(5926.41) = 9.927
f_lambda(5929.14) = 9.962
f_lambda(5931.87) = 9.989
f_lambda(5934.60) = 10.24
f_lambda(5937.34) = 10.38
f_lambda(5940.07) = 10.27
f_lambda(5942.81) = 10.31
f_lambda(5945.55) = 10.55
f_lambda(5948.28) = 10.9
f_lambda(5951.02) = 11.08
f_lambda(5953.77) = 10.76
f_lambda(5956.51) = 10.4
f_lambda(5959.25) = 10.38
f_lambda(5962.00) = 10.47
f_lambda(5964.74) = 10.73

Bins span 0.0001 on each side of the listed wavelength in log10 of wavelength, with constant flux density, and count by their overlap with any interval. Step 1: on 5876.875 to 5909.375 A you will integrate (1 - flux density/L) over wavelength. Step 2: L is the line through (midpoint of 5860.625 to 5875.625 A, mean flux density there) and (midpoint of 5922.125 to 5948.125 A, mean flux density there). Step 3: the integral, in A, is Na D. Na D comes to 5.8 A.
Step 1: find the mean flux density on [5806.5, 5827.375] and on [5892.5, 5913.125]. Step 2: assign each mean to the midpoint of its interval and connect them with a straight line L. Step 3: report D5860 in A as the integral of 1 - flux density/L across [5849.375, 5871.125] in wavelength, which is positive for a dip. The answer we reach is -3.4 A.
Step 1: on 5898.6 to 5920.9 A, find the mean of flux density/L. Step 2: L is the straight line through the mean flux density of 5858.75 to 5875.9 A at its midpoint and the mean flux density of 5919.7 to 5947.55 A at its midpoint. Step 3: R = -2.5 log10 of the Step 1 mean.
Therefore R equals 0.091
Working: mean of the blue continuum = 11.7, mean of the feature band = 9.89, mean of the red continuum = 10.2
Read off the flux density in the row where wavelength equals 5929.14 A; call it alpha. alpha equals 9.962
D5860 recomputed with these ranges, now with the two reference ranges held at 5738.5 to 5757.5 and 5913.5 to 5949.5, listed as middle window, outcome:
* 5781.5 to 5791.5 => -1.2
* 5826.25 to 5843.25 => -2.5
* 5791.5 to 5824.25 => -3.7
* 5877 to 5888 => -0.5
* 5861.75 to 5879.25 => -3.0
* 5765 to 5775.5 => -1.1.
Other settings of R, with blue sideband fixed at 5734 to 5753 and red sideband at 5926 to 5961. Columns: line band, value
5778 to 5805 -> -0.10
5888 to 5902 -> 0.27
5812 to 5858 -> -0.06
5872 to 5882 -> -0.10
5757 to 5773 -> 0.00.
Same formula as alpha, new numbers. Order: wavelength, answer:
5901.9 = 9.276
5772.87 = 10.41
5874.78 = 11.36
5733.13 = 10.86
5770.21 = 10.55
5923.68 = 9.985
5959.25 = 10.38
